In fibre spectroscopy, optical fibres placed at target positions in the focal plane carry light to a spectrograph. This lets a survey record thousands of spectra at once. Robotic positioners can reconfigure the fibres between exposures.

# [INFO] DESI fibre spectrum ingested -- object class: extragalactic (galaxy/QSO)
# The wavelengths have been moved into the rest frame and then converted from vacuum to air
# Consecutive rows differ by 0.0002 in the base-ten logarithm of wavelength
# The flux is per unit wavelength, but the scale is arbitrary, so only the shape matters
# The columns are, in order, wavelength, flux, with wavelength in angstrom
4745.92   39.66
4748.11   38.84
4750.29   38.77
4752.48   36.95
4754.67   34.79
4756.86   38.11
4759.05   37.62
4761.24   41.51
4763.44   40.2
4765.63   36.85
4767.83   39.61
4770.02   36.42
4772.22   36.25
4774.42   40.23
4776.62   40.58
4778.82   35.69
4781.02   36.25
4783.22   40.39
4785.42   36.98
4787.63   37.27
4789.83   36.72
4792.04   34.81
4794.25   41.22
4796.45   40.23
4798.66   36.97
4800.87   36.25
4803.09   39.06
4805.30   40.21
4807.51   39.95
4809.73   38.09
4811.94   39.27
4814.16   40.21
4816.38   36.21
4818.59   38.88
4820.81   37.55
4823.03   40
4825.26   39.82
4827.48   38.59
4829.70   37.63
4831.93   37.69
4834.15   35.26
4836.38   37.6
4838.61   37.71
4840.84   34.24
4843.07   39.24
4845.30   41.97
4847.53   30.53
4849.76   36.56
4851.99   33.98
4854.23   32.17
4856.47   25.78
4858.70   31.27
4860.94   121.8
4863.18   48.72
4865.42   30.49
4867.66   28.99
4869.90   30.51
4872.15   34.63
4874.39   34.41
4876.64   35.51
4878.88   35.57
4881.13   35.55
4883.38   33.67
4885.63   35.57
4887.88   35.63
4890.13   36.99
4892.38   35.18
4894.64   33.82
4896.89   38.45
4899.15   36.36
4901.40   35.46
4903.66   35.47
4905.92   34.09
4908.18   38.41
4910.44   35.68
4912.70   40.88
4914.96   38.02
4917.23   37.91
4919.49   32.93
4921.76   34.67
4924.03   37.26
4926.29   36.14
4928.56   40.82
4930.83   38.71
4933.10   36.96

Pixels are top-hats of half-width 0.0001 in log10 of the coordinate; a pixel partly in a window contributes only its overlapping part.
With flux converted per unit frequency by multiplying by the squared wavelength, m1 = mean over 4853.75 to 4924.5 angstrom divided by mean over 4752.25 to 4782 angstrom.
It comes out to 1.05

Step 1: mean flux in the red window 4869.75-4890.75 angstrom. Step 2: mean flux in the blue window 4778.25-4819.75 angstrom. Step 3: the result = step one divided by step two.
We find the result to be 0.9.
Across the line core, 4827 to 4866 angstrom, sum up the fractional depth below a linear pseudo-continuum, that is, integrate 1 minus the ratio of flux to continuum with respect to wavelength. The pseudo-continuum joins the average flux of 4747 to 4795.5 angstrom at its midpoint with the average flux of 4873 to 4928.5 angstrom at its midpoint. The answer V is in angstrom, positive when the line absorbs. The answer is -4.2 angstrom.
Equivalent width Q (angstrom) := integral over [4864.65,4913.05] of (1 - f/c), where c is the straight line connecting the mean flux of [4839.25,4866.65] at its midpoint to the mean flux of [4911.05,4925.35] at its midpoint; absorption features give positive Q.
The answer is 5.1 angstrom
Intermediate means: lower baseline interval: 42.1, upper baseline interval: 36.9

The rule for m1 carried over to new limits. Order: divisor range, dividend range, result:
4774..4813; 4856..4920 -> 1.04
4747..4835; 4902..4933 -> 1.02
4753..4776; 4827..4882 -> 1.05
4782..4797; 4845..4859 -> 0.88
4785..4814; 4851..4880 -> 1.08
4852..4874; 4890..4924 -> 0.88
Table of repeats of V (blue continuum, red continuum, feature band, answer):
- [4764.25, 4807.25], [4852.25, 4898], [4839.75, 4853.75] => 0.92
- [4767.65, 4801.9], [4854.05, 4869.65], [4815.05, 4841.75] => 2.88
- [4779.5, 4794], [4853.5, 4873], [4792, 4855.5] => 3.64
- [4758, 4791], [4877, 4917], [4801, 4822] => -0.64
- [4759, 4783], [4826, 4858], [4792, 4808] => -0.65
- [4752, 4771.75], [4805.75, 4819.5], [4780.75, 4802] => 0.40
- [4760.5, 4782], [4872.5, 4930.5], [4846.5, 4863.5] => -3.73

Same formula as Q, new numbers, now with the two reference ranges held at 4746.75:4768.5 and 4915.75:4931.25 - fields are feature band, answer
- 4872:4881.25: 0.53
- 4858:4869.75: -4.34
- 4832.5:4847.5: 0.17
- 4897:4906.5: 0.33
